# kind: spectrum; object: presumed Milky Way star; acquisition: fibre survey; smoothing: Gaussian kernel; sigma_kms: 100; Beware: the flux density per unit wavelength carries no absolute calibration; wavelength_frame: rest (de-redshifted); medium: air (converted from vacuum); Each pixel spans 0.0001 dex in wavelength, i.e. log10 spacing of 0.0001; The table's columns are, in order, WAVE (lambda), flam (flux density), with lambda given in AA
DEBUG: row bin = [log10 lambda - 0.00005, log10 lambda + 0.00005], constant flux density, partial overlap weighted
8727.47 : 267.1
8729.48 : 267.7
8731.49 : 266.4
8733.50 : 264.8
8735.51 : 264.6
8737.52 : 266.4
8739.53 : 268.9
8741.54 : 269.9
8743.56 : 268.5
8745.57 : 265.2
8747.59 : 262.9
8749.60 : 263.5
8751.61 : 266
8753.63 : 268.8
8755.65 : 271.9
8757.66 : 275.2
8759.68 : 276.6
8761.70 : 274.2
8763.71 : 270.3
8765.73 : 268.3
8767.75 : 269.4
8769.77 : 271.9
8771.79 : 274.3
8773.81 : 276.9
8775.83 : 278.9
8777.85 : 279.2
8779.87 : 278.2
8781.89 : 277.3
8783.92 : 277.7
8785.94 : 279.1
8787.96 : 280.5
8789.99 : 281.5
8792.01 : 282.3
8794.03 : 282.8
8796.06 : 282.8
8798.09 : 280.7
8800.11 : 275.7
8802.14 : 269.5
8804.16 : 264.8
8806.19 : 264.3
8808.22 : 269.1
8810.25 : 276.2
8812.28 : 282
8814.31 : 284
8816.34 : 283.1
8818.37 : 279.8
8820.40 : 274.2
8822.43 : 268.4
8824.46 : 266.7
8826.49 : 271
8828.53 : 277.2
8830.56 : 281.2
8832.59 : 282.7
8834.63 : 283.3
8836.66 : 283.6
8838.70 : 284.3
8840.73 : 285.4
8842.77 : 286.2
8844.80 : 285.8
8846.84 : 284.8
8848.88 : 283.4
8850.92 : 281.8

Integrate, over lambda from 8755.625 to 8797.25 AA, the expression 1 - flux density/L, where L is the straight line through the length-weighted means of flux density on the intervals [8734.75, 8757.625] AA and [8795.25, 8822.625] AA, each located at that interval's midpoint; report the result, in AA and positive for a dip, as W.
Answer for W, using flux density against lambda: -0.84 AA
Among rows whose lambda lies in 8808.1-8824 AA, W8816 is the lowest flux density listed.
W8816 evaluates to 268.4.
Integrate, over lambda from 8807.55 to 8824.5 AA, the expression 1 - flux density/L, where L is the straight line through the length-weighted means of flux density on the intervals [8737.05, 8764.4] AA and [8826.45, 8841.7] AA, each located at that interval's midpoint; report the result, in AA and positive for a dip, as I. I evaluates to 0.1 AA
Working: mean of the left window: 269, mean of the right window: 282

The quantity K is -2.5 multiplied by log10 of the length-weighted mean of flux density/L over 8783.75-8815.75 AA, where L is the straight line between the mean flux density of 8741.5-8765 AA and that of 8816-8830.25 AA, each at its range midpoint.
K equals -0.02 mag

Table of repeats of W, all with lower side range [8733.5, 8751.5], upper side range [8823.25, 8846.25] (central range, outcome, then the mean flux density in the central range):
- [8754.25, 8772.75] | -0.2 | 272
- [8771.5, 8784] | -0.3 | 278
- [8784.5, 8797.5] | -0.4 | 281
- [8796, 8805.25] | 0.1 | 274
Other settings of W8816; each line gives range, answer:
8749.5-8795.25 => 263.5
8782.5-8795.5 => 277.7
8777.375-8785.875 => 277.3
